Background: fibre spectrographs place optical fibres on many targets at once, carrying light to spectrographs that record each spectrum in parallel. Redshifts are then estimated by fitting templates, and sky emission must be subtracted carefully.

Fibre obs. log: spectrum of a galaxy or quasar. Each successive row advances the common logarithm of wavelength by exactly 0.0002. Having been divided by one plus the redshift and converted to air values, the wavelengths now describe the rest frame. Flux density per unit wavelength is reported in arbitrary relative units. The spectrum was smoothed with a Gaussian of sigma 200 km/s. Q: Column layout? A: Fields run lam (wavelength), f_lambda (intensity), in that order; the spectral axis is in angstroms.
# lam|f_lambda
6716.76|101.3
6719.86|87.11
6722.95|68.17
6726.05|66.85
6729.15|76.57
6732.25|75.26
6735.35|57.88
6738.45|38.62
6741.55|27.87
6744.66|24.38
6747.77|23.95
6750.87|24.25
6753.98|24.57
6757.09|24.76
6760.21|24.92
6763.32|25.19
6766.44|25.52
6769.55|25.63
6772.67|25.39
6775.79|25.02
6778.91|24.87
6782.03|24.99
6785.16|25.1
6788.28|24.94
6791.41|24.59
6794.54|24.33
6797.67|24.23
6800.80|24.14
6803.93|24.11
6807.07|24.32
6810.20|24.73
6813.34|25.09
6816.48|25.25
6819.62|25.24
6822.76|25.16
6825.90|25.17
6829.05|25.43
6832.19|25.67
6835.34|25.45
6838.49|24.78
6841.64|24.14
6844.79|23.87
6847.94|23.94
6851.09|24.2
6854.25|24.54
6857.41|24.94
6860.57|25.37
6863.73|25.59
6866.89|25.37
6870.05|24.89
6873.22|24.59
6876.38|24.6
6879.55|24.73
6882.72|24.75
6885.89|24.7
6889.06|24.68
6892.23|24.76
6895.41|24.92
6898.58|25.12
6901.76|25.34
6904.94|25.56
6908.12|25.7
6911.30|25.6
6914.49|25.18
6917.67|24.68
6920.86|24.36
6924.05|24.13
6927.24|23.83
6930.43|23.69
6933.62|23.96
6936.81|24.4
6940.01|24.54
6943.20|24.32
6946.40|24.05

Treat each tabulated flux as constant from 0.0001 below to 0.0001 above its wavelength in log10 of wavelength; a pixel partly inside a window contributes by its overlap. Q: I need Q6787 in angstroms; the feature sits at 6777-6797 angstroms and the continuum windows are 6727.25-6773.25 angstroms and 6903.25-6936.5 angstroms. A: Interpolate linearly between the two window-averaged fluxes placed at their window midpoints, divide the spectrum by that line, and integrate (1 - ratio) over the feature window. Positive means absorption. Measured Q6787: 5.0 angstroms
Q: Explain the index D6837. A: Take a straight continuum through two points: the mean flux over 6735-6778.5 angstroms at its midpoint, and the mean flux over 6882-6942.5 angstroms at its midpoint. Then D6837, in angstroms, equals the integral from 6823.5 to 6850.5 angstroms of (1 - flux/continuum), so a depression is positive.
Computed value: 1.33 angstroms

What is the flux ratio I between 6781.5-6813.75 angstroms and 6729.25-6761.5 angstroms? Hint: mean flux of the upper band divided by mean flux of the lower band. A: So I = 0.67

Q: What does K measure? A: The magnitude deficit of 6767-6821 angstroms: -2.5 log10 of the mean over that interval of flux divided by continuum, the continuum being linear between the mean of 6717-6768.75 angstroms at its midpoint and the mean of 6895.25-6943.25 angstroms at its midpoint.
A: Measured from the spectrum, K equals 0.48 mag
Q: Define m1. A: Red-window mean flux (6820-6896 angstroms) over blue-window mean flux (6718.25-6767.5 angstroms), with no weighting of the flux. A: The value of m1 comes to 0.6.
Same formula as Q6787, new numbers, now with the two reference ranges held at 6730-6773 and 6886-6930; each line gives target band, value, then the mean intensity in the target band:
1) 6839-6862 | 2.8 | 24.4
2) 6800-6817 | 3.1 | 24.6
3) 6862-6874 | 0.8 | 25.1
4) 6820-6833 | 1.7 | 25.3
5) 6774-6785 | 2.3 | 25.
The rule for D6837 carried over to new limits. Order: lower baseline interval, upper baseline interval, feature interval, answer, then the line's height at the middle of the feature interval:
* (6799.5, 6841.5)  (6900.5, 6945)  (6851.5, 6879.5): -0.1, 24.8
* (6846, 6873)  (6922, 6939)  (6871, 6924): -1.2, 24.4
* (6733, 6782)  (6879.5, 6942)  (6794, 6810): 2.0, 27.7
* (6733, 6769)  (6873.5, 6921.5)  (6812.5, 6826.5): 1.3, 27.8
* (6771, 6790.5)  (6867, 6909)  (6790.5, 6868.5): 0.7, 25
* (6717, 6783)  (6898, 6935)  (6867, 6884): 2.3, 28.6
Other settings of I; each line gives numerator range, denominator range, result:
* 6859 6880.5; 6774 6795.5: 1.01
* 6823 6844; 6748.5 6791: 1.00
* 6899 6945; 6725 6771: 0.66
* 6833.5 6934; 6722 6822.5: 0.78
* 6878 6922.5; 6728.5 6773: 0.73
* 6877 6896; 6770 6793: 0.99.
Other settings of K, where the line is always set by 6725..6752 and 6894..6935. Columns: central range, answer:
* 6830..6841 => 0.34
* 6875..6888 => 0.17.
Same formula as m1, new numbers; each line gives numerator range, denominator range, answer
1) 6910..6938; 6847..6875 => 0.98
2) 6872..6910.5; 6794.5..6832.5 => 1.01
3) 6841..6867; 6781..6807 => 1.00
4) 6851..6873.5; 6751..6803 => 1.01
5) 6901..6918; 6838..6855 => 1.05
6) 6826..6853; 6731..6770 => 0.76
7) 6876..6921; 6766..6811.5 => 1.01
